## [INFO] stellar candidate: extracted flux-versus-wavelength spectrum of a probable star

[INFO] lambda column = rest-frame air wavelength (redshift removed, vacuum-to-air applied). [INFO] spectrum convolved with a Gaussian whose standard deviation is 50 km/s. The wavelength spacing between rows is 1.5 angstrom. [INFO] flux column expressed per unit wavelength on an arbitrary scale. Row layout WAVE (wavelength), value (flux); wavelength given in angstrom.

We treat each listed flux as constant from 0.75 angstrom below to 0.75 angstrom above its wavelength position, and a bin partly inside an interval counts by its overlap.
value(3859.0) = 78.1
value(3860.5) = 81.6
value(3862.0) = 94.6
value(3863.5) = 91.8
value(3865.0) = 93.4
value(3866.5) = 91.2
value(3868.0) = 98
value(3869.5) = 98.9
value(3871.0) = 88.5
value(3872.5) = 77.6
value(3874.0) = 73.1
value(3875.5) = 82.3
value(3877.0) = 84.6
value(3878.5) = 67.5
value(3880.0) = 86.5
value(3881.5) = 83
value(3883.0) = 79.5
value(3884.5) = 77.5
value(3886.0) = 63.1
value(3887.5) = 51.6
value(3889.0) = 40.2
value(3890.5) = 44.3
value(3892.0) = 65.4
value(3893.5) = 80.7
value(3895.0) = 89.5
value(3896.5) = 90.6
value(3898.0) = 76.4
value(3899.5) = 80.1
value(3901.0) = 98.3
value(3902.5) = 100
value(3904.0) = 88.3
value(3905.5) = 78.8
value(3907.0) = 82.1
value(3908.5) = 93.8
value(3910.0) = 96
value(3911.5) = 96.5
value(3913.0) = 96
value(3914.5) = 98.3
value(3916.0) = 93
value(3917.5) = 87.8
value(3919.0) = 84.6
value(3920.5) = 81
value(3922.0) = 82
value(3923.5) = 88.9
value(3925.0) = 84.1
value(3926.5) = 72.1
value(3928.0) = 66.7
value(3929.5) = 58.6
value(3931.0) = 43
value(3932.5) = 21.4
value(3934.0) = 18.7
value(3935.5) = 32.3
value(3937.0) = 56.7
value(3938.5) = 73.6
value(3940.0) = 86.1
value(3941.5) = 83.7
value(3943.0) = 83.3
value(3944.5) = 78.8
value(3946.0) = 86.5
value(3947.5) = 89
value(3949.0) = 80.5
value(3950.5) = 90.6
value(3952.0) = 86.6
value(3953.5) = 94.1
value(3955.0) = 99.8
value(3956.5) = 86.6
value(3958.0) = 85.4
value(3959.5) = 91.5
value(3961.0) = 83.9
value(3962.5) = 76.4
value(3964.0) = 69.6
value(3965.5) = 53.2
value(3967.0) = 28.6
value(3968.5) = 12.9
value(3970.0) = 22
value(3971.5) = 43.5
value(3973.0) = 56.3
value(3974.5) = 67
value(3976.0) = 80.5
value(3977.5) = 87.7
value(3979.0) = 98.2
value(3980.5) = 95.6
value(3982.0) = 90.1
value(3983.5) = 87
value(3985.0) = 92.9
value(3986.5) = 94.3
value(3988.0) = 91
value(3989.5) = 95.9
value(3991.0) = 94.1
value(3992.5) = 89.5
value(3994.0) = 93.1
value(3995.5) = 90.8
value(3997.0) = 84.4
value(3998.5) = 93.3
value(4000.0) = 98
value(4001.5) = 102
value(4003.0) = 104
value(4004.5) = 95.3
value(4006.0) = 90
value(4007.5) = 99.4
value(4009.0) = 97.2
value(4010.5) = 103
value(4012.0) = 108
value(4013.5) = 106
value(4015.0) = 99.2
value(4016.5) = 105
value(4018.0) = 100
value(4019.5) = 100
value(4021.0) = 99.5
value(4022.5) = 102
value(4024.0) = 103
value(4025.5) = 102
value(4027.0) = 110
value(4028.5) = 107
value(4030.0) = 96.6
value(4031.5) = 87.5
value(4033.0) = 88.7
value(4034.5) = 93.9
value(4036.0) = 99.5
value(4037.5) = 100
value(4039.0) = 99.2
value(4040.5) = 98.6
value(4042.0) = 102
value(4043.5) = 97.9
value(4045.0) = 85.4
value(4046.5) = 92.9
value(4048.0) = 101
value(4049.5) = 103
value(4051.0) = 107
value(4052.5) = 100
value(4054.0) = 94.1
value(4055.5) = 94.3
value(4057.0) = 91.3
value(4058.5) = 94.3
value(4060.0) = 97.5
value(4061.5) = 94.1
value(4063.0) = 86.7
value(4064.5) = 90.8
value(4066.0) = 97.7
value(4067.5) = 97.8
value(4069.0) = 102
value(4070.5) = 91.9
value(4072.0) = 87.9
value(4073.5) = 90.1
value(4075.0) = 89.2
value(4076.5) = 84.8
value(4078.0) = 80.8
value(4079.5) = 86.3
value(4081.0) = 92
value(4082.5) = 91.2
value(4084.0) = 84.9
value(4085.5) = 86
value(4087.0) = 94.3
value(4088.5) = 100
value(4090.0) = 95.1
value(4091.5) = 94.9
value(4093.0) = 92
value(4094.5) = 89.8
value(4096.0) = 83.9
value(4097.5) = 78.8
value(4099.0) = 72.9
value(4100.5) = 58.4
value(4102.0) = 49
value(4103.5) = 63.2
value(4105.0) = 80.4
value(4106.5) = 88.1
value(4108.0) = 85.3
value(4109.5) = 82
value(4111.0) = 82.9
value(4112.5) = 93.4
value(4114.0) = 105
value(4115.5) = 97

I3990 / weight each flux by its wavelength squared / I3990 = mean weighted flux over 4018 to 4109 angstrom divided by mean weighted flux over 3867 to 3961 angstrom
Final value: 1.3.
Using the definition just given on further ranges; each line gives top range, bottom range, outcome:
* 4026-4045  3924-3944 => 1.70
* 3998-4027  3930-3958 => 1.45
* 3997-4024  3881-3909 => 1.38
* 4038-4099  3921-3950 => 1.46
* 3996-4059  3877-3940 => 1.40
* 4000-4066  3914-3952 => 1.42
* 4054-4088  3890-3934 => 1.25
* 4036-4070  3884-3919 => 1.28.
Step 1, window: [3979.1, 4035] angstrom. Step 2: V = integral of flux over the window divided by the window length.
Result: 97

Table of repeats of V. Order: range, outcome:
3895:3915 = 90.3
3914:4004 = 77.3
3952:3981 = 70.4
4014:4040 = 99.6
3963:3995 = 73.6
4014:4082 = 96.1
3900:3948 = 77.5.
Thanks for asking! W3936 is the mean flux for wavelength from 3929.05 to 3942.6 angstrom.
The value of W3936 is 53.3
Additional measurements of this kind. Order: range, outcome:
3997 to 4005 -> 97.3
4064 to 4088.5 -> 90.8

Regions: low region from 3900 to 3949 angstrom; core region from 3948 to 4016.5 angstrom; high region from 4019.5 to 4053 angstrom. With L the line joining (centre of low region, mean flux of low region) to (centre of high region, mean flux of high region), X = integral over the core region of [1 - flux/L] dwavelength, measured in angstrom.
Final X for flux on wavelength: 3.4 angstrom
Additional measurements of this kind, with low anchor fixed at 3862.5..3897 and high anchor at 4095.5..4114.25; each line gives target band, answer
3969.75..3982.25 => 0.9 angstrom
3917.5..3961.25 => 1.8 angstrom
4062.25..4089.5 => -4.5 angstrom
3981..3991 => -1.8 angstrom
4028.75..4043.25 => -3.5 angstrom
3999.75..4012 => -3.3 angstrom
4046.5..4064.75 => -4.3 angstrom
